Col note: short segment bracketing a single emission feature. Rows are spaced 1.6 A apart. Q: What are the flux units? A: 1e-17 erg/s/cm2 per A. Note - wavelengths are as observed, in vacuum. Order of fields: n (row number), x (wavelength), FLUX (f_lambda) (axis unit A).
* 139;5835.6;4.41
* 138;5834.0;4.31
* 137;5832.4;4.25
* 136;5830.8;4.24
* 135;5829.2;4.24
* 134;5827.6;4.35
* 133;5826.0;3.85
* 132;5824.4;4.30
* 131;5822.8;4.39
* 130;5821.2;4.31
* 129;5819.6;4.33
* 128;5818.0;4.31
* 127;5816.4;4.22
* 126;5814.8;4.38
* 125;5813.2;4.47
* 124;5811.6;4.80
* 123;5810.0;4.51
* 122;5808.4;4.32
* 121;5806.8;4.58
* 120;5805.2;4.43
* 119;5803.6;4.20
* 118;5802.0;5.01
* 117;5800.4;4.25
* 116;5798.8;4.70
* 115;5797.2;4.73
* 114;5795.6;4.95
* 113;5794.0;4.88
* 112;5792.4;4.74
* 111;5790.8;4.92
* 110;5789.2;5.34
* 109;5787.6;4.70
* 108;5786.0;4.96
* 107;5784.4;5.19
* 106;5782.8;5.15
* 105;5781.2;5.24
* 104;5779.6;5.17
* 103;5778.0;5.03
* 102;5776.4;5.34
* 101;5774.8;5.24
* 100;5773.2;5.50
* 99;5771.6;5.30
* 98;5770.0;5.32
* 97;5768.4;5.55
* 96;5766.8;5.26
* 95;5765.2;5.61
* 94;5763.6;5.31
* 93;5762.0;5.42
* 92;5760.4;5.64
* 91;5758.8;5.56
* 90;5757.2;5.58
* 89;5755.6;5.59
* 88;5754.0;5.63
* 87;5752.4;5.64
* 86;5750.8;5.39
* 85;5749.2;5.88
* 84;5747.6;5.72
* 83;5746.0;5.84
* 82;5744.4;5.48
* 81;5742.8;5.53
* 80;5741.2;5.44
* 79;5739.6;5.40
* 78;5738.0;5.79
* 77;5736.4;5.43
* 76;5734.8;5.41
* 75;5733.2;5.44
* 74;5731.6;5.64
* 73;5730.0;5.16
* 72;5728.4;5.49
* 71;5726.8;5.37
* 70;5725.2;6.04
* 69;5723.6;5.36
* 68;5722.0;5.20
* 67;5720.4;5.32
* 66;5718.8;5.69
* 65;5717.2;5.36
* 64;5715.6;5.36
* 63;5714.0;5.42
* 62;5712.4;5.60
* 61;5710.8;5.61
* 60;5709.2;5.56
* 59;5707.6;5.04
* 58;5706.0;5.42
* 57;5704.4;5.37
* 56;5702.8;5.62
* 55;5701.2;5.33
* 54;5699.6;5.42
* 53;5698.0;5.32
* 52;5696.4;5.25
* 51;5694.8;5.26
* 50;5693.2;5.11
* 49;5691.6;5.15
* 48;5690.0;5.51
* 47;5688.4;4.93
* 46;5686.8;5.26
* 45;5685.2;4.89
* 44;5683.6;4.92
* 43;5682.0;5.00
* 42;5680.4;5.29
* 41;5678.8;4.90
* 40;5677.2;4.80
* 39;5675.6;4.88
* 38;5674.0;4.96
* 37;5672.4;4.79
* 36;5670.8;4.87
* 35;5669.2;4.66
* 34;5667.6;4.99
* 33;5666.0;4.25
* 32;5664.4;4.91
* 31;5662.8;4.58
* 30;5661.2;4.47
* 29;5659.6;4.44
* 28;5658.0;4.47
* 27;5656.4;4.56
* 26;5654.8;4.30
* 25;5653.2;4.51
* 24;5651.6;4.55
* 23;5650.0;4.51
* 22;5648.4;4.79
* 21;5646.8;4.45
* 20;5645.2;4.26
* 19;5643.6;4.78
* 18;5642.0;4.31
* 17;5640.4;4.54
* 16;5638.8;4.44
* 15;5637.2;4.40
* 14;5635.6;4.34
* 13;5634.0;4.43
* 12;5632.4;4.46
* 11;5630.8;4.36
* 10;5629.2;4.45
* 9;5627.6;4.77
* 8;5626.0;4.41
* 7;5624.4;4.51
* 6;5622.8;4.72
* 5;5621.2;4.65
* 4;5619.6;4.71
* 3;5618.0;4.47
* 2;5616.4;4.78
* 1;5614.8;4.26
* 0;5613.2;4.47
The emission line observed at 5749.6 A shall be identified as C III]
